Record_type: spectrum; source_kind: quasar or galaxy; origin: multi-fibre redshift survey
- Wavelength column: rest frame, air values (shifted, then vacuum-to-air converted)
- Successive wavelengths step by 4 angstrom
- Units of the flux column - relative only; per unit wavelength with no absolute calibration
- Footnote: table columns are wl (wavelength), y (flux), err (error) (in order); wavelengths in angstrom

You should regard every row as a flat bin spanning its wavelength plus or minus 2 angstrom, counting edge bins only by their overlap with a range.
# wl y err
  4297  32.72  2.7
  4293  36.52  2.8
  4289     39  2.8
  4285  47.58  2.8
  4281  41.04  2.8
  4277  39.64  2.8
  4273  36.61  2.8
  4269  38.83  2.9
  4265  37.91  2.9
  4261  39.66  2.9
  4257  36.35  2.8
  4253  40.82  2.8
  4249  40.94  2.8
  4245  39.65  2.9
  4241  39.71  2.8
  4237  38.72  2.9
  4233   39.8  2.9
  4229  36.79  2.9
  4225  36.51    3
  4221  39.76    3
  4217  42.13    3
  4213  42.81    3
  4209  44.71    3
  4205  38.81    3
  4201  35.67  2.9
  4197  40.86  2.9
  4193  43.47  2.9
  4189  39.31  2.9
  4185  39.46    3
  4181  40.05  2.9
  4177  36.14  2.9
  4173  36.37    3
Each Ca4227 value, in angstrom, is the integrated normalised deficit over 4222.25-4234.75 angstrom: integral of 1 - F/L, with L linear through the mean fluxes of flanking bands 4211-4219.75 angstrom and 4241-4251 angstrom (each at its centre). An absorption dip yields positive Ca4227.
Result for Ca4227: 1.1 angstrom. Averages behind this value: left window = 42.2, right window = 40.2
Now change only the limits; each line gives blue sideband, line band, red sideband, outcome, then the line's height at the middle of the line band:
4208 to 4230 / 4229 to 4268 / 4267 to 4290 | 1.3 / 40.5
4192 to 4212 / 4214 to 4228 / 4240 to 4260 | 0.2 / 40.2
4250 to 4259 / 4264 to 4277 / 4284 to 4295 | 0.5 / 39.6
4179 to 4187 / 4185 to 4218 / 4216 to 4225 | -0.9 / 39.8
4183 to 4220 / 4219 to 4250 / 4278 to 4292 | 1.7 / 41.2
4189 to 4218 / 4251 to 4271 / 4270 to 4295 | 0.8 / 40.3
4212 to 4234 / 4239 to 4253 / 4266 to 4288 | -0.1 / 39.9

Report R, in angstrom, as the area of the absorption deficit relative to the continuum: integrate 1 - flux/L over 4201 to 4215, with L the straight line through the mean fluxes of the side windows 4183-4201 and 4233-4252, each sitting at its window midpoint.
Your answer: -0.39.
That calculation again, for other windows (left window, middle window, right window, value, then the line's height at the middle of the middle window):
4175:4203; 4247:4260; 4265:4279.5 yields -0.3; 38.6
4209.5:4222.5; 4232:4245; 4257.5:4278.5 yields 0.3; 40.4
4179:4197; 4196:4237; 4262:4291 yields 0.7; 40.4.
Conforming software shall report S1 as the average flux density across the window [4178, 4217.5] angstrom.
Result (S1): 40.6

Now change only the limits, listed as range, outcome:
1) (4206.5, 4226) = 41.4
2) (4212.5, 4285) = 39.5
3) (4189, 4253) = 40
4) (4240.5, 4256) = 40.1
